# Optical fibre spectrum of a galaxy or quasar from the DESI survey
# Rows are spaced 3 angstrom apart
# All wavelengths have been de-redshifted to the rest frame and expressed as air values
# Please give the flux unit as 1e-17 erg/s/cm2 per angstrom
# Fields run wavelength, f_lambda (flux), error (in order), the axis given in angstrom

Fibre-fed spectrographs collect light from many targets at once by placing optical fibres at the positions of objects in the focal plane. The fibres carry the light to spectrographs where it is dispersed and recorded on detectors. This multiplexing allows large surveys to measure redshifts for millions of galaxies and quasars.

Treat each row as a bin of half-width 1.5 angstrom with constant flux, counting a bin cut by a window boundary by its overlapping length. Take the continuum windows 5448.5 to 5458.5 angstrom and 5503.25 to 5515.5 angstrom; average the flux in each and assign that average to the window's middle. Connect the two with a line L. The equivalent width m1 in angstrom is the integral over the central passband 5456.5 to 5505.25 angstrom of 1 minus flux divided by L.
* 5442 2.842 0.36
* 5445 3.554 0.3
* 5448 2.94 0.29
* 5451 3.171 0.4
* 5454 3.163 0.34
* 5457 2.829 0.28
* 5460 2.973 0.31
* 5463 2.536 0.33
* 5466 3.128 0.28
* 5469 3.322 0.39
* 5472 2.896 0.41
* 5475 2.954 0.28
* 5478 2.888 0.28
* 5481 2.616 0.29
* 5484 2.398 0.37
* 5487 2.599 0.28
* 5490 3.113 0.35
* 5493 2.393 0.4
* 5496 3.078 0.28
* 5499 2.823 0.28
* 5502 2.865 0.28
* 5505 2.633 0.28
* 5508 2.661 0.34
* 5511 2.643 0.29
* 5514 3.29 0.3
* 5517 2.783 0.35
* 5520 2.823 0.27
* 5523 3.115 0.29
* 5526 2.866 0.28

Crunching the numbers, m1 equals 1.6 angstrom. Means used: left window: 3.04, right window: 2.81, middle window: 2.83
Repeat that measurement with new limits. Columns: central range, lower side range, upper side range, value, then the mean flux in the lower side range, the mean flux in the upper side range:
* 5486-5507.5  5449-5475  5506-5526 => 1.0 angstrom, 3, 2.88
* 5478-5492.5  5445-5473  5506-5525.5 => 1.3 angstrom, 3.03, 2.88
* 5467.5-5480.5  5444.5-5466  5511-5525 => 0.0 angstrom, 3.01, 2.96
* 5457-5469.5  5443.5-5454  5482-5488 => -0.1 angstrom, 3.21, 2.5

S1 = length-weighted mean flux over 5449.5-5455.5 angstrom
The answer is 3.17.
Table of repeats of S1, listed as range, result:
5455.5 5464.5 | 2.78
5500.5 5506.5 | 2.75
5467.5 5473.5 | 3.11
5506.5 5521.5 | 2.84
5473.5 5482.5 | 2.82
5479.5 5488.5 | 2.54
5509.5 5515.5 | 2.97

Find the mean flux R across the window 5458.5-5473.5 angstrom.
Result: 2.97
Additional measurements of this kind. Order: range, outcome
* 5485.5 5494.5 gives 2.7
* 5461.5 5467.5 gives 2.83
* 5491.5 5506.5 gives 2.76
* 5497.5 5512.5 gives 2.73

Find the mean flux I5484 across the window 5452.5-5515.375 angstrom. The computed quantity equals 2.85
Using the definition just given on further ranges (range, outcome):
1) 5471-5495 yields 2.74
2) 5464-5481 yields 2.99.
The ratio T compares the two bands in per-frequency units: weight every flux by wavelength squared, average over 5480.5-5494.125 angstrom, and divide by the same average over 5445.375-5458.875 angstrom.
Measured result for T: 0.87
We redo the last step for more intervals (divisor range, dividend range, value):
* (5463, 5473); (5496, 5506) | 0.94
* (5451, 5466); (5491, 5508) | 0.96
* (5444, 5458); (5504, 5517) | 0.92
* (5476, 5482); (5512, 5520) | 1.08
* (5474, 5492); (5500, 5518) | 1.03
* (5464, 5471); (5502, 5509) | 0.87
